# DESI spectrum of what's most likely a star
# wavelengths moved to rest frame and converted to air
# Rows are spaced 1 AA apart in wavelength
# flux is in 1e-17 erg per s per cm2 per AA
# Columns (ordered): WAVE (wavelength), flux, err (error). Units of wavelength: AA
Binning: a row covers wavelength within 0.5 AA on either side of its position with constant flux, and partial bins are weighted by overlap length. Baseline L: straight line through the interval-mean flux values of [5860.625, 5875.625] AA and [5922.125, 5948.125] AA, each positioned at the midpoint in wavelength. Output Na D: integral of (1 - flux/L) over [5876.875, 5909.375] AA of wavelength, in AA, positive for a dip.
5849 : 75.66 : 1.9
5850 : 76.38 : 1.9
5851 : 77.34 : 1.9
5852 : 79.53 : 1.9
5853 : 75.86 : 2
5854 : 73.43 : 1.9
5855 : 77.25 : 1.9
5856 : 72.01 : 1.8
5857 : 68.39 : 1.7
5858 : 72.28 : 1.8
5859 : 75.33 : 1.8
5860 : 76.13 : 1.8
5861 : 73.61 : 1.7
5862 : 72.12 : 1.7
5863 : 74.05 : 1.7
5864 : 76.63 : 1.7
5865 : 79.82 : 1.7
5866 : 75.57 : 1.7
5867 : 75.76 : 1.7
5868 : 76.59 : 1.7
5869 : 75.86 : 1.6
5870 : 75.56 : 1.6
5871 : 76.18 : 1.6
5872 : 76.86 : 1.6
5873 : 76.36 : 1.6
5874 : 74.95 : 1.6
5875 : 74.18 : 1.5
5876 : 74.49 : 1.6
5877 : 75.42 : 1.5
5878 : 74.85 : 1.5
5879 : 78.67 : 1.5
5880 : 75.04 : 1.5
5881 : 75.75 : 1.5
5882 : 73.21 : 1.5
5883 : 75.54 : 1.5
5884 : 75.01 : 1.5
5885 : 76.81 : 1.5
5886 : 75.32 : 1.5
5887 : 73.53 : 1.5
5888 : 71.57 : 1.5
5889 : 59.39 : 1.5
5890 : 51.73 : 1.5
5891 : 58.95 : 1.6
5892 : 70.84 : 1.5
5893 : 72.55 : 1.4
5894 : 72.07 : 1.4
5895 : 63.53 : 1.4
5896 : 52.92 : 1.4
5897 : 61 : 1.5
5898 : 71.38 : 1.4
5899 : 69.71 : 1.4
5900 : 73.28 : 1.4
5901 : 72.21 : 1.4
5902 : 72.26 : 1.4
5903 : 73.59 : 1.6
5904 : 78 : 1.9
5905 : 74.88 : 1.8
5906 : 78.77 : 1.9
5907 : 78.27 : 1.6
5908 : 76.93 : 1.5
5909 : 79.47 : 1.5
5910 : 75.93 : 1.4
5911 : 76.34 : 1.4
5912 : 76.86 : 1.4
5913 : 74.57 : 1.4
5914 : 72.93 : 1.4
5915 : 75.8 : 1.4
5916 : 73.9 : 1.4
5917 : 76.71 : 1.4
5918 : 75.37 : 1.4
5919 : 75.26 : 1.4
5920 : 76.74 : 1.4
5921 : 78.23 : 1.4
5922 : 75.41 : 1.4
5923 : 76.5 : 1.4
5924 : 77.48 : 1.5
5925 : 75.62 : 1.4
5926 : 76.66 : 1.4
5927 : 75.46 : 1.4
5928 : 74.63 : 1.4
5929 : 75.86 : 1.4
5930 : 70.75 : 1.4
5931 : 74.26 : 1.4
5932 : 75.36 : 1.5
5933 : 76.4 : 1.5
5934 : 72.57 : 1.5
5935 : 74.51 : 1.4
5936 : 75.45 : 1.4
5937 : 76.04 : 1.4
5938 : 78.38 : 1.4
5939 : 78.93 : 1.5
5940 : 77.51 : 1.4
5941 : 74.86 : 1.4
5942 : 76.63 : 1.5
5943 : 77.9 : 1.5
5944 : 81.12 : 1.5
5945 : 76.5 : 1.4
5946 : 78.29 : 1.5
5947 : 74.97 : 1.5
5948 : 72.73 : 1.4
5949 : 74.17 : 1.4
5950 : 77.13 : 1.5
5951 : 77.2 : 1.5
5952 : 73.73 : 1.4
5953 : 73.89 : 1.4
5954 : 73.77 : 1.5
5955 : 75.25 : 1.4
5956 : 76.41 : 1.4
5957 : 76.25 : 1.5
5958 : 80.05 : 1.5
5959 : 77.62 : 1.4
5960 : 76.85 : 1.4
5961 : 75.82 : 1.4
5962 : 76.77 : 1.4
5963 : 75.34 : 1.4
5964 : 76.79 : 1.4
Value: 1.8 AA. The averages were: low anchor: 75.6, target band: 71.5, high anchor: 76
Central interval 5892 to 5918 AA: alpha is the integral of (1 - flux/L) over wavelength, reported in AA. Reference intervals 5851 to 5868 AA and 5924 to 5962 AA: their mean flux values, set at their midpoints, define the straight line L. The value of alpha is 0.9 AA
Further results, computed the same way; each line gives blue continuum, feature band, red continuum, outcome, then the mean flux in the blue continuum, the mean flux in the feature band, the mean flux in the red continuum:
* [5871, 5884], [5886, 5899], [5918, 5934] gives 1.7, 75.5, 65.5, 75.5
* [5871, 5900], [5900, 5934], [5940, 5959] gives -1.0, 70.9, 75.6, 76.2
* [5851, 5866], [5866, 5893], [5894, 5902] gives -0.9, 74.9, 73.1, 67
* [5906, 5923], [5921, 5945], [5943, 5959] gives 0.1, 76.3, 76.1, 76.2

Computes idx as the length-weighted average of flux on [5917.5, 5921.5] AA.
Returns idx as 76.4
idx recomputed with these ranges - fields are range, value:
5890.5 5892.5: 64.9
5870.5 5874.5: 76.1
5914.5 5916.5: 74.8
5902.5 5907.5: 76.7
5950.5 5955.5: 74.8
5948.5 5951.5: 76.2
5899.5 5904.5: 73.9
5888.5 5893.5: 62.7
